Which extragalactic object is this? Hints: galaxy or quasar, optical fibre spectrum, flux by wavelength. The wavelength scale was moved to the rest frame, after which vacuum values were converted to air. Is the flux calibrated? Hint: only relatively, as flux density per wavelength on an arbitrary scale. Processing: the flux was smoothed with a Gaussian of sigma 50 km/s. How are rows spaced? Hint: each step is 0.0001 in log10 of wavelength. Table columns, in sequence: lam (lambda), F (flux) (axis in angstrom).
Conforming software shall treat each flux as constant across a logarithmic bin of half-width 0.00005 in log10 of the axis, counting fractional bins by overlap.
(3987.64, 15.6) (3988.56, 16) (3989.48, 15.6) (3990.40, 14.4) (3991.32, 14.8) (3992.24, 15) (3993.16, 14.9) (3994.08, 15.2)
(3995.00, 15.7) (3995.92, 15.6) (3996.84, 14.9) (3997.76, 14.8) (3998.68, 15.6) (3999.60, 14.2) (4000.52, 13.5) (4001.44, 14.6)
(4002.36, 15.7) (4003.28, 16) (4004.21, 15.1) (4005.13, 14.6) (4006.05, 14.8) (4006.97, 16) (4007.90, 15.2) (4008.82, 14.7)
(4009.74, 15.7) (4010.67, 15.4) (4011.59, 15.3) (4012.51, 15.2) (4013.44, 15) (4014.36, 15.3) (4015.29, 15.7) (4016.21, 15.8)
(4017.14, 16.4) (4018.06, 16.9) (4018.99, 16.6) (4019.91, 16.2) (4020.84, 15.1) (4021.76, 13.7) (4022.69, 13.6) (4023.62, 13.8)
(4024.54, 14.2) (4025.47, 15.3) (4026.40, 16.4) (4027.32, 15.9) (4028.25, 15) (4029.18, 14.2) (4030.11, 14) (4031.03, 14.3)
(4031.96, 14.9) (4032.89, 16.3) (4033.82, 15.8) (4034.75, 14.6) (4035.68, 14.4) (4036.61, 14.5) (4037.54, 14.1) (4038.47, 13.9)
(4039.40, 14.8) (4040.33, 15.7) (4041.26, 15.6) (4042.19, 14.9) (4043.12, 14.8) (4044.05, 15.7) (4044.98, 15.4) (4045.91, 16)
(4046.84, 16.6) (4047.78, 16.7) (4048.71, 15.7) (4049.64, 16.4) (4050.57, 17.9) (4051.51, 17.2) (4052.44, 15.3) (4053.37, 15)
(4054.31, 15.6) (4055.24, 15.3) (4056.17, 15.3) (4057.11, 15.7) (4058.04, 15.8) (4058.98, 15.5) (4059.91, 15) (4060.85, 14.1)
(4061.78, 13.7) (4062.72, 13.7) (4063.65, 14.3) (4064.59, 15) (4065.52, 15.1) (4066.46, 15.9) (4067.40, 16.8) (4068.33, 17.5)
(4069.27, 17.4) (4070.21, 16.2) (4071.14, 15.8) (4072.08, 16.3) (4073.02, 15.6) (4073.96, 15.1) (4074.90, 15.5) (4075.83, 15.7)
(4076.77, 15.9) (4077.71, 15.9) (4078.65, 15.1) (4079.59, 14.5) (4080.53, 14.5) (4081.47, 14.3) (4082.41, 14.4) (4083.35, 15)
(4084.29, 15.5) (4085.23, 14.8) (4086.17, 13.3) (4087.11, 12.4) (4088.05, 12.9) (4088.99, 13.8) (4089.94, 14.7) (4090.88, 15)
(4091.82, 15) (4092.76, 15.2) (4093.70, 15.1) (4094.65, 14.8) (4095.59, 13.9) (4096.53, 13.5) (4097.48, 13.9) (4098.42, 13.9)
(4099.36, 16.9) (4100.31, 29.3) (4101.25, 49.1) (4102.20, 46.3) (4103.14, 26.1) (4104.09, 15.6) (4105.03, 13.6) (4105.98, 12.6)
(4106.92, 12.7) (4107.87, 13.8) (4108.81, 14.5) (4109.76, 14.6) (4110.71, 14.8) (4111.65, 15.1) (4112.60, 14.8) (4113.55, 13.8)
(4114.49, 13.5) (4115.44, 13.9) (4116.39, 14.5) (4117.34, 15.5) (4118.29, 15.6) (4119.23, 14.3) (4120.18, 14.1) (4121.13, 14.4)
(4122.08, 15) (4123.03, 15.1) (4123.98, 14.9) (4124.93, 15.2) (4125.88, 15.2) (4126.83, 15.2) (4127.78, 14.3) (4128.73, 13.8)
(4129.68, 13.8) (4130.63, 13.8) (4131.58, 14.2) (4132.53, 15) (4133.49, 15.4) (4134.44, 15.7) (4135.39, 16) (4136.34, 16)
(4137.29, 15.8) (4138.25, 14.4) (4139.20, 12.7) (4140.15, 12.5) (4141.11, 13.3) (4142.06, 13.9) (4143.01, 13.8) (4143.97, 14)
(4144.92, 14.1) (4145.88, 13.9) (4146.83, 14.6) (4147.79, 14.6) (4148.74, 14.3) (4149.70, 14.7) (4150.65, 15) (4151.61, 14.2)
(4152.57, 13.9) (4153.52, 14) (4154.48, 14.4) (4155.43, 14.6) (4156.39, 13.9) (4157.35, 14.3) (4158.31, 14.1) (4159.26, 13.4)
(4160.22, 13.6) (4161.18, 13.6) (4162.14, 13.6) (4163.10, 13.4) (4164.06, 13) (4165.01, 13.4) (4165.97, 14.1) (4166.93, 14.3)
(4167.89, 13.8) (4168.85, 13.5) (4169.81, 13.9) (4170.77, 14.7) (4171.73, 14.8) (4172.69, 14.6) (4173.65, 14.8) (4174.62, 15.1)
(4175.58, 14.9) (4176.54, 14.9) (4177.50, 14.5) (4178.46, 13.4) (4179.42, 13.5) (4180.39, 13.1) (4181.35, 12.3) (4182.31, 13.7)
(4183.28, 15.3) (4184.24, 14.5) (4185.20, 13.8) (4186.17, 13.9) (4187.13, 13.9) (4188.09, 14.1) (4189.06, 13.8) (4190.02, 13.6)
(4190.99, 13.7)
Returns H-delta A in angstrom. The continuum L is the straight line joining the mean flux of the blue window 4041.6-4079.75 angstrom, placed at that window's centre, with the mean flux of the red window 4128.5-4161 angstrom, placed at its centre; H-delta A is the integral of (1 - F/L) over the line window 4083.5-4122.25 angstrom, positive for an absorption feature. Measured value -4.34 angstrom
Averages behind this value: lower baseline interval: 15.6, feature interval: 16.6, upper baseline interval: 14.3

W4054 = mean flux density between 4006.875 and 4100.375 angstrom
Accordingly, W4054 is 15.3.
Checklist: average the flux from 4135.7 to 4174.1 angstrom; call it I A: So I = 14.1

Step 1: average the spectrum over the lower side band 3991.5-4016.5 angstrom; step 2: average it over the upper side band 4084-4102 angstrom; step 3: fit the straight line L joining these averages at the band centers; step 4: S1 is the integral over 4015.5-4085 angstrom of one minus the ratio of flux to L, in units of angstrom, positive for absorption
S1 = 4.18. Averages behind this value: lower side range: 15.2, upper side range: 17.5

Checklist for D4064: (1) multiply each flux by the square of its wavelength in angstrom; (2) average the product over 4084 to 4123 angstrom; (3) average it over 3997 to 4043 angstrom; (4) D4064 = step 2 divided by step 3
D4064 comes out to 1.15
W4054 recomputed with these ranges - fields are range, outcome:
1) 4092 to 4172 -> 15.4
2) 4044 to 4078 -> 15.7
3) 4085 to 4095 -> 14.3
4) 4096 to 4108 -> 21.5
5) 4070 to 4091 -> 14.9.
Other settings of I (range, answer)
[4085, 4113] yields 17.4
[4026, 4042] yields 15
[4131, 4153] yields 14.4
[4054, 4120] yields 16.1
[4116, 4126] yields 14.9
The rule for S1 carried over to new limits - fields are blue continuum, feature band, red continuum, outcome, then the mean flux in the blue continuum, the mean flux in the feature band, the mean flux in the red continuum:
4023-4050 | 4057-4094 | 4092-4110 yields 5.3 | 15.2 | 15.1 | 19.2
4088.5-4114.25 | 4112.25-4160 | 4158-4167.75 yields 3.1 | 17.8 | 14.4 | 13.7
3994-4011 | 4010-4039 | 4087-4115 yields 1.0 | 15.1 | 15.1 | 17.4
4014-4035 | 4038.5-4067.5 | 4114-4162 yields -0.9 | 15.2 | 15.5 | 14.4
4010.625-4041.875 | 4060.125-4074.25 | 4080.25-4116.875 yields 0.5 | 15.1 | 15.5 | 16.7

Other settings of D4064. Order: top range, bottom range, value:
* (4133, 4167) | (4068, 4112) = 0.87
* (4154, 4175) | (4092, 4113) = 0.78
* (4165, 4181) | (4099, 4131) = 0.85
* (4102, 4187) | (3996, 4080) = 1.00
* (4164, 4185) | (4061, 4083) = 0.96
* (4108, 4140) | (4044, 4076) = 0.96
